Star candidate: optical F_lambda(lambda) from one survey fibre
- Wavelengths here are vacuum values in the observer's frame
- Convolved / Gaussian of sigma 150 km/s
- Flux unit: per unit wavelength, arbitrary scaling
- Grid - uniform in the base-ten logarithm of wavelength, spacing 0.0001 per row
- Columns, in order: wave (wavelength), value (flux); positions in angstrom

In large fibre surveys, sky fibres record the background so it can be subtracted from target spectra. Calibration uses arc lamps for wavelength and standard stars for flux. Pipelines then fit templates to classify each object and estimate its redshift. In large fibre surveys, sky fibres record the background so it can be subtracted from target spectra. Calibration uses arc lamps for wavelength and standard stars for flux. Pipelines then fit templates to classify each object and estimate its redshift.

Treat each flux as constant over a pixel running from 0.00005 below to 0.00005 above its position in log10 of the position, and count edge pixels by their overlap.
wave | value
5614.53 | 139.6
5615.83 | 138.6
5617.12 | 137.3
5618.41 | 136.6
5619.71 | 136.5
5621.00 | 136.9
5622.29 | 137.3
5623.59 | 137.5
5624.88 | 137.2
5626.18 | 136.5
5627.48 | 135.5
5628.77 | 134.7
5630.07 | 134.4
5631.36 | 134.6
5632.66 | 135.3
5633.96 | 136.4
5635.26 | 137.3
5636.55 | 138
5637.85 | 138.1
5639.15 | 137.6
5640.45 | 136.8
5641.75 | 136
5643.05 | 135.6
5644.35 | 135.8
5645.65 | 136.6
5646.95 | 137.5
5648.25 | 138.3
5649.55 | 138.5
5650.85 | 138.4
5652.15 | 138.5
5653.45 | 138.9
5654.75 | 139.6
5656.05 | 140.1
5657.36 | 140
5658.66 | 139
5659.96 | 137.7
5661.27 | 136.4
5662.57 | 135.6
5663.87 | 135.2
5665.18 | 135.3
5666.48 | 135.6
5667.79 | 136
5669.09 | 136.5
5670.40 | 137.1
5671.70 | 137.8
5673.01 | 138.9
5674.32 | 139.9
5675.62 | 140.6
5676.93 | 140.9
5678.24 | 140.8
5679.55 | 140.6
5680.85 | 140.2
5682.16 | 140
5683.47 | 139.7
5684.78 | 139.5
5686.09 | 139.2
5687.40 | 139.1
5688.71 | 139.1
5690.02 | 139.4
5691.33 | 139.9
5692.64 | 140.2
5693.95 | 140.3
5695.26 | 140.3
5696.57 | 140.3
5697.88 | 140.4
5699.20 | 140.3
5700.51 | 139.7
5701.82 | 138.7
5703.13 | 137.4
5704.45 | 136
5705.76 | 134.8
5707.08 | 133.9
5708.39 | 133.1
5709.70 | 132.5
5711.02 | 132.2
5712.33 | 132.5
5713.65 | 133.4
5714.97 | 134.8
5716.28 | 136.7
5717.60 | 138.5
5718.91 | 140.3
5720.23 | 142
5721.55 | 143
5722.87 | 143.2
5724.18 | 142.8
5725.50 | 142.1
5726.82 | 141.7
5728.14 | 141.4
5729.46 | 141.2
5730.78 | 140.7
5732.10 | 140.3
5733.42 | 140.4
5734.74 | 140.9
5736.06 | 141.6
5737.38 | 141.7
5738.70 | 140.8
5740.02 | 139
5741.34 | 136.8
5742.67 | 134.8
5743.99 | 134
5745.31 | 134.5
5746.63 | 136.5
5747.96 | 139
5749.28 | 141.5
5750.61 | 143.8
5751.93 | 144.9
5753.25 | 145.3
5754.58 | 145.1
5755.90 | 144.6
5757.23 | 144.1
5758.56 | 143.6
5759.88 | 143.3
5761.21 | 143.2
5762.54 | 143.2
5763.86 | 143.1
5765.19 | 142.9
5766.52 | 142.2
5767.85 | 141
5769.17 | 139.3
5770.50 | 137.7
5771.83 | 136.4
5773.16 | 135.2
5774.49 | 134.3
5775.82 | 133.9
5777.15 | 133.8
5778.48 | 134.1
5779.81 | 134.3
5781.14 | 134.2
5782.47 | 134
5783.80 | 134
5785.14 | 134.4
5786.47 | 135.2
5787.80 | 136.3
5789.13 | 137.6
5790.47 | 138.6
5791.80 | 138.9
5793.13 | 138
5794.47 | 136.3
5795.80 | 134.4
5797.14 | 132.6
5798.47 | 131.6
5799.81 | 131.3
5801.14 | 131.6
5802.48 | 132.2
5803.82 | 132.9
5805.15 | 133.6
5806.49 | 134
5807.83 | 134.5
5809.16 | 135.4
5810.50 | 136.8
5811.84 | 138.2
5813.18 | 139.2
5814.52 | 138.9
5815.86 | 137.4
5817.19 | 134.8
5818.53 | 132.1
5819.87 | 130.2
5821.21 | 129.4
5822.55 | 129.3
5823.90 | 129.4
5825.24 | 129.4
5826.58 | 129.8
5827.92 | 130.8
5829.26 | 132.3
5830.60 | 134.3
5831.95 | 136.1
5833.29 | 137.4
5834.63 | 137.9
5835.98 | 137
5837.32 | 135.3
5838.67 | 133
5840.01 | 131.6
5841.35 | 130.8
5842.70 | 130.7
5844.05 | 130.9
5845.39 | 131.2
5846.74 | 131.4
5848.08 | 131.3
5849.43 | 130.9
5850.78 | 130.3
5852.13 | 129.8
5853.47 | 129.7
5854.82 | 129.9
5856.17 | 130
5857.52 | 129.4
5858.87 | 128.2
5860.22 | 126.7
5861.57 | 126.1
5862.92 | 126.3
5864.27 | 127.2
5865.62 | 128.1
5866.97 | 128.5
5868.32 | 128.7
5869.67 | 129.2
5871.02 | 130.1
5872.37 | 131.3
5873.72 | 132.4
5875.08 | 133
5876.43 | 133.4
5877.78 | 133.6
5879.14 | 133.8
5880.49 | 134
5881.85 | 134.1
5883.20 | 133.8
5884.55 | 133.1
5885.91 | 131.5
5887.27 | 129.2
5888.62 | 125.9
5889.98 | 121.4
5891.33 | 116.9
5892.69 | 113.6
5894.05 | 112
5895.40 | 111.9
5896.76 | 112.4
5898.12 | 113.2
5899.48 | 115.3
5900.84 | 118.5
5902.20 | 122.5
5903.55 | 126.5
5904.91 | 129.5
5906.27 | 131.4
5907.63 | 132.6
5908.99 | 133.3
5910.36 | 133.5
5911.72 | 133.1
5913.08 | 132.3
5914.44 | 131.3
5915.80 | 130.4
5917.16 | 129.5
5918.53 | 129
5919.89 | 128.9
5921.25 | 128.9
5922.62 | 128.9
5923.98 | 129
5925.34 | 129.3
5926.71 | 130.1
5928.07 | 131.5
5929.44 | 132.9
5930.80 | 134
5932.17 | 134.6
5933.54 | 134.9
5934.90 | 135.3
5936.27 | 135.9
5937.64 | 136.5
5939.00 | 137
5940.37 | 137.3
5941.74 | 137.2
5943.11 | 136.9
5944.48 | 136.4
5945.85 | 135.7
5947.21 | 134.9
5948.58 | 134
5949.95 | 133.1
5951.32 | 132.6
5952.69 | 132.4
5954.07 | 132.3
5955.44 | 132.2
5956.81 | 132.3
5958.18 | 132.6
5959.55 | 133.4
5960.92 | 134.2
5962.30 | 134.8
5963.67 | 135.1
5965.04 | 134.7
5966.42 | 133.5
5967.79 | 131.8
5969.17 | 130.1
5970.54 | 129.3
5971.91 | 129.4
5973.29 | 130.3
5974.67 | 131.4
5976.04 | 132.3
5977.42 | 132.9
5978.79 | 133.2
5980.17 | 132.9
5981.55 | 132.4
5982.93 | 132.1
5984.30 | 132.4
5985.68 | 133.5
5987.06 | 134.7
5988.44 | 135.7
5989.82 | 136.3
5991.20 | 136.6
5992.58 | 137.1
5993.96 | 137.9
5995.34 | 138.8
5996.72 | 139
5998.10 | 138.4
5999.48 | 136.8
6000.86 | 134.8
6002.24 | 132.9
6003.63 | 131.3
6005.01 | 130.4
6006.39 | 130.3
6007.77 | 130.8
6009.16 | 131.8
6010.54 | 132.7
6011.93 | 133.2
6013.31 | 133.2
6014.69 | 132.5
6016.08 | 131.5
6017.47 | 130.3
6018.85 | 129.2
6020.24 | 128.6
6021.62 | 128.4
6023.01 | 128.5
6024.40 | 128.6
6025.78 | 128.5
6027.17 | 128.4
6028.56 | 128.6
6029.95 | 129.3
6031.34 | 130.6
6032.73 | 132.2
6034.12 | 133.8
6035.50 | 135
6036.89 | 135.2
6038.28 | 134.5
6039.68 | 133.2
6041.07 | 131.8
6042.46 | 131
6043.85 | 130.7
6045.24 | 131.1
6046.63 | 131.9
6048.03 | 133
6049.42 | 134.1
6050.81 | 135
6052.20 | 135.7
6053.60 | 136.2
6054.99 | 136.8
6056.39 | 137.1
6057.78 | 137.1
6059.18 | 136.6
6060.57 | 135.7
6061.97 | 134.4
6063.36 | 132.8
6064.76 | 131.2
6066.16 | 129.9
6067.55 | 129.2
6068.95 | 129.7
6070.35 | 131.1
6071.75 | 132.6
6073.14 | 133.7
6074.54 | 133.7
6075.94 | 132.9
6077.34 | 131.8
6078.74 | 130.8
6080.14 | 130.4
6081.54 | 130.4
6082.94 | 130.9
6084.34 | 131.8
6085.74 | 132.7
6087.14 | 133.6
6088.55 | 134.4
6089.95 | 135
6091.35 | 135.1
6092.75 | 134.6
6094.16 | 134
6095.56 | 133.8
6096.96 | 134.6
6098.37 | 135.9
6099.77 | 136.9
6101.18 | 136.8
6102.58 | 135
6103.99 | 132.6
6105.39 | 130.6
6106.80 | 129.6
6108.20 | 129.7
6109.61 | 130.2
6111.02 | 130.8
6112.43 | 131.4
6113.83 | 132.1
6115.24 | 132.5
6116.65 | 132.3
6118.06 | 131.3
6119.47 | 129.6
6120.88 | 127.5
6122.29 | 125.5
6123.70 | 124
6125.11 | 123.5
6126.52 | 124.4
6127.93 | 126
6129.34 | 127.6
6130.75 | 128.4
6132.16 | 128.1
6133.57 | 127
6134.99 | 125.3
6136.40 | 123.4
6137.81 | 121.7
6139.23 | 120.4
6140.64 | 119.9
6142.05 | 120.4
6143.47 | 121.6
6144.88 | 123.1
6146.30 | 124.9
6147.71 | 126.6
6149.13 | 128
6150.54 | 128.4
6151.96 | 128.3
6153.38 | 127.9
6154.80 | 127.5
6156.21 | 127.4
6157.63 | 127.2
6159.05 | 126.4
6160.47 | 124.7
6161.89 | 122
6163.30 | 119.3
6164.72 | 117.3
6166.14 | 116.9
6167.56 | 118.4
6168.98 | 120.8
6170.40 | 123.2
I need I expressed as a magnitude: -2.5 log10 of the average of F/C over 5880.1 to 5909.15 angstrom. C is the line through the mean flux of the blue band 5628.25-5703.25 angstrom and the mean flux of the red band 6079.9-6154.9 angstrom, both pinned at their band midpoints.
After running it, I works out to 0.082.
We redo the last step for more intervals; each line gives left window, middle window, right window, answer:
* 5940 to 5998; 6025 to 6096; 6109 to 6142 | -0.02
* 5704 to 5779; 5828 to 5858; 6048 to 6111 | 0.04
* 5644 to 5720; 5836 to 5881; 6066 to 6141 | 0.03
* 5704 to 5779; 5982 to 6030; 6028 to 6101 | 0.01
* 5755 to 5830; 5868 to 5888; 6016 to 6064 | 0.02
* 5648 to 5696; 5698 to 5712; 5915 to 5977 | 0.02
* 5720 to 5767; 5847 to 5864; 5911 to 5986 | 0.06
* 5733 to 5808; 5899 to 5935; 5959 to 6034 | 0.04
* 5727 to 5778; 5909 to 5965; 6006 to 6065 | 0.02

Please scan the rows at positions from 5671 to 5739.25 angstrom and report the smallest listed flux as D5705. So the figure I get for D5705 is 132.2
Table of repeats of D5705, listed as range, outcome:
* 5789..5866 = 126.1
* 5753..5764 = 143.1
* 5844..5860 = 128.2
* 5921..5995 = 128.9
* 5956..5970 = 130.1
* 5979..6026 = 128.4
